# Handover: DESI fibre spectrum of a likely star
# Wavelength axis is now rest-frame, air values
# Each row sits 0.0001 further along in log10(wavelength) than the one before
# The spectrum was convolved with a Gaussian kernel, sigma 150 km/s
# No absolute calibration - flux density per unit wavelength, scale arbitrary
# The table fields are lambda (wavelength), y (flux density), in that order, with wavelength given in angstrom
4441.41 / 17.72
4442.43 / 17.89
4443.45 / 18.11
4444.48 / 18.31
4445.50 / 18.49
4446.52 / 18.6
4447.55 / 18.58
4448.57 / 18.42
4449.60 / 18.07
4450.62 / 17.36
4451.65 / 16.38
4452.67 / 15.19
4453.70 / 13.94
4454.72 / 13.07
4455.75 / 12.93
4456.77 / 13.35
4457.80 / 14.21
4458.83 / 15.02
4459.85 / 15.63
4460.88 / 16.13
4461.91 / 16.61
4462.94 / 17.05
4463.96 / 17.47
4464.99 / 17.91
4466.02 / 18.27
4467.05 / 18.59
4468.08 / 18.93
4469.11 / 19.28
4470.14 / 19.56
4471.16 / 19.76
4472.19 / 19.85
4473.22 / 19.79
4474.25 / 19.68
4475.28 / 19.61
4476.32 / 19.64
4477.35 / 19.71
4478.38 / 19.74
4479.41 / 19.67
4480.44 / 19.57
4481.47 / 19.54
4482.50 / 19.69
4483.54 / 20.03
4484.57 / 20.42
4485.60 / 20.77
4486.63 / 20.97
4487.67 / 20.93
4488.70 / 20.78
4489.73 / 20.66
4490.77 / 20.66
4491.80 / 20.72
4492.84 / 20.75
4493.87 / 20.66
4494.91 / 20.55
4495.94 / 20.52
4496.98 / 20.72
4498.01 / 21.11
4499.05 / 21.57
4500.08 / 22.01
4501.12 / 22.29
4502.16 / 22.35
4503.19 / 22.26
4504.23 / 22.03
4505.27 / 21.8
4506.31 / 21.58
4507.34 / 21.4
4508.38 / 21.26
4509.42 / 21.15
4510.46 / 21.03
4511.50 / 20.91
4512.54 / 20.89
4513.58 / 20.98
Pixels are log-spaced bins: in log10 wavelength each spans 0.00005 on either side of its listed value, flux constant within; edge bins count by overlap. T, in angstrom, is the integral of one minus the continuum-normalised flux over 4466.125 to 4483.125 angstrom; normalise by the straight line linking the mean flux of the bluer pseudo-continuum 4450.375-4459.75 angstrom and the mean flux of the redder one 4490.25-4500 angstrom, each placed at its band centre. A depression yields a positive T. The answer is -1.8 angstrom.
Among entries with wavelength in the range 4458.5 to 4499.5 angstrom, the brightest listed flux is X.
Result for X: 21.57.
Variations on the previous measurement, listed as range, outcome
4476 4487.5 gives 20.97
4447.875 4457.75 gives 18.42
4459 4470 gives 19.28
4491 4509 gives 22.35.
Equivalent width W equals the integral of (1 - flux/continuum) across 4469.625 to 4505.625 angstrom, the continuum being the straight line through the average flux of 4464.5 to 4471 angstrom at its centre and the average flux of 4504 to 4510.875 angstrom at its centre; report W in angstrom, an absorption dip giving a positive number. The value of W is -0.8 angstrom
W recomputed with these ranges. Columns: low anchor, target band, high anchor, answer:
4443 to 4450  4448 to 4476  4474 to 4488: 2.9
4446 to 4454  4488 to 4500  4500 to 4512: -0.1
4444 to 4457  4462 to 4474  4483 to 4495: -0.2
